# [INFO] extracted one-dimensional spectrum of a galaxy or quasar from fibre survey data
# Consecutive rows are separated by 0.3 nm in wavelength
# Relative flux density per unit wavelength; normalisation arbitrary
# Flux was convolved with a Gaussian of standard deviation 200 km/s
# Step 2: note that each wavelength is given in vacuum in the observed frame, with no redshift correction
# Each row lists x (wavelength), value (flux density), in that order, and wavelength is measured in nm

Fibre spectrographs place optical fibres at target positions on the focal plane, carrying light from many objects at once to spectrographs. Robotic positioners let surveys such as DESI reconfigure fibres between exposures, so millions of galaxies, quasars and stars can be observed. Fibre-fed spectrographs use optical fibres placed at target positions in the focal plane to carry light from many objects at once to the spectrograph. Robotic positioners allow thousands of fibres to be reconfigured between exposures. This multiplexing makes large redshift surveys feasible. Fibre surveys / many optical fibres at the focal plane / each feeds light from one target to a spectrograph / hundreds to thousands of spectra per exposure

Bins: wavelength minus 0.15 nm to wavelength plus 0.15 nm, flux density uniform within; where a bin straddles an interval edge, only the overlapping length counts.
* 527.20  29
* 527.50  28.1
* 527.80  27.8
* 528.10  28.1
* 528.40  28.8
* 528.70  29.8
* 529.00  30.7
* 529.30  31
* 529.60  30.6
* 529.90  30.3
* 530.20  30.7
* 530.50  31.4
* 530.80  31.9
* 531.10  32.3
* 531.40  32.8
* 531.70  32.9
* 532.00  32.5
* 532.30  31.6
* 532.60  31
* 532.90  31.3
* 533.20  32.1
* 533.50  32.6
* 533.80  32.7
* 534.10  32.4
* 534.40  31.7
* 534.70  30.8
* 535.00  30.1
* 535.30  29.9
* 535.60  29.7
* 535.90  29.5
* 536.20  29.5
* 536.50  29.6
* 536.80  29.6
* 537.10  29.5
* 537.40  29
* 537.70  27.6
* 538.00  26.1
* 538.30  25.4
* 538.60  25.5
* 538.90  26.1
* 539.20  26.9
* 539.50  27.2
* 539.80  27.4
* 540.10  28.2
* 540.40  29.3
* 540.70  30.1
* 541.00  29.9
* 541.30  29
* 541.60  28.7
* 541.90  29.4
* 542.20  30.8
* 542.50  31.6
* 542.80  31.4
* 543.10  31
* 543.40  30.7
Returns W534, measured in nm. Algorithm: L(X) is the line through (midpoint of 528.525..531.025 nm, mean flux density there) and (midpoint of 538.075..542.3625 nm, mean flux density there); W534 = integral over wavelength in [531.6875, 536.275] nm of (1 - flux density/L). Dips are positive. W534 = -0.23 nm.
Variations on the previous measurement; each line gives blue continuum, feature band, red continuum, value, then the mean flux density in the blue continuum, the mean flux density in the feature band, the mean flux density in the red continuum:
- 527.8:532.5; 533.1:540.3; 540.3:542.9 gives 0.31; 30.9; 29.1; 30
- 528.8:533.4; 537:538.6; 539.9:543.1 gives 0.17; 31.5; 27.3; 29.9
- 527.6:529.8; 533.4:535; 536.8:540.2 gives -0.20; 29.5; 31.8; 27.3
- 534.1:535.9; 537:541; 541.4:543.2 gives 0.37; 30.5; 27.6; 30.4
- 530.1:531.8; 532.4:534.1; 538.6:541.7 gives -0.05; 32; 32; 28.1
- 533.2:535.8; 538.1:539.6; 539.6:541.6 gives 0.17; 31.3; 26.2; 28.9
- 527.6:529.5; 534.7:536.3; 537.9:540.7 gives -0.11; 29.4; 29.8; 27.1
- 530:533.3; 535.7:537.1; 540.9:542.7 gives 0.06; 31.8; 29.6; 29.9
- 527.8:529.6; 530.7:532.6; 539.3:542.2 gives -0.18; 29.6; 32.2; 28.9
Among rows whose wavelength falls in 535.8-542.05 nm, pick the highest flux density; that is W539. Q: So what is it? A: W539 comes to 30.1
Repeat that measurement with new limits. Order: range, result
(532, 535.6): 32.7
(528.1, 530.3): 31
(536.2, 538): 29.6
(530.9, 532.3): 32.9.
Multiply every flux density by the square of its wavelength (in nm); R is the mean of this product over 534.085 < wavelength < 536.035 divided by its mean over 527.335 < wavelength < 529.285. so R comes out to 1.1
